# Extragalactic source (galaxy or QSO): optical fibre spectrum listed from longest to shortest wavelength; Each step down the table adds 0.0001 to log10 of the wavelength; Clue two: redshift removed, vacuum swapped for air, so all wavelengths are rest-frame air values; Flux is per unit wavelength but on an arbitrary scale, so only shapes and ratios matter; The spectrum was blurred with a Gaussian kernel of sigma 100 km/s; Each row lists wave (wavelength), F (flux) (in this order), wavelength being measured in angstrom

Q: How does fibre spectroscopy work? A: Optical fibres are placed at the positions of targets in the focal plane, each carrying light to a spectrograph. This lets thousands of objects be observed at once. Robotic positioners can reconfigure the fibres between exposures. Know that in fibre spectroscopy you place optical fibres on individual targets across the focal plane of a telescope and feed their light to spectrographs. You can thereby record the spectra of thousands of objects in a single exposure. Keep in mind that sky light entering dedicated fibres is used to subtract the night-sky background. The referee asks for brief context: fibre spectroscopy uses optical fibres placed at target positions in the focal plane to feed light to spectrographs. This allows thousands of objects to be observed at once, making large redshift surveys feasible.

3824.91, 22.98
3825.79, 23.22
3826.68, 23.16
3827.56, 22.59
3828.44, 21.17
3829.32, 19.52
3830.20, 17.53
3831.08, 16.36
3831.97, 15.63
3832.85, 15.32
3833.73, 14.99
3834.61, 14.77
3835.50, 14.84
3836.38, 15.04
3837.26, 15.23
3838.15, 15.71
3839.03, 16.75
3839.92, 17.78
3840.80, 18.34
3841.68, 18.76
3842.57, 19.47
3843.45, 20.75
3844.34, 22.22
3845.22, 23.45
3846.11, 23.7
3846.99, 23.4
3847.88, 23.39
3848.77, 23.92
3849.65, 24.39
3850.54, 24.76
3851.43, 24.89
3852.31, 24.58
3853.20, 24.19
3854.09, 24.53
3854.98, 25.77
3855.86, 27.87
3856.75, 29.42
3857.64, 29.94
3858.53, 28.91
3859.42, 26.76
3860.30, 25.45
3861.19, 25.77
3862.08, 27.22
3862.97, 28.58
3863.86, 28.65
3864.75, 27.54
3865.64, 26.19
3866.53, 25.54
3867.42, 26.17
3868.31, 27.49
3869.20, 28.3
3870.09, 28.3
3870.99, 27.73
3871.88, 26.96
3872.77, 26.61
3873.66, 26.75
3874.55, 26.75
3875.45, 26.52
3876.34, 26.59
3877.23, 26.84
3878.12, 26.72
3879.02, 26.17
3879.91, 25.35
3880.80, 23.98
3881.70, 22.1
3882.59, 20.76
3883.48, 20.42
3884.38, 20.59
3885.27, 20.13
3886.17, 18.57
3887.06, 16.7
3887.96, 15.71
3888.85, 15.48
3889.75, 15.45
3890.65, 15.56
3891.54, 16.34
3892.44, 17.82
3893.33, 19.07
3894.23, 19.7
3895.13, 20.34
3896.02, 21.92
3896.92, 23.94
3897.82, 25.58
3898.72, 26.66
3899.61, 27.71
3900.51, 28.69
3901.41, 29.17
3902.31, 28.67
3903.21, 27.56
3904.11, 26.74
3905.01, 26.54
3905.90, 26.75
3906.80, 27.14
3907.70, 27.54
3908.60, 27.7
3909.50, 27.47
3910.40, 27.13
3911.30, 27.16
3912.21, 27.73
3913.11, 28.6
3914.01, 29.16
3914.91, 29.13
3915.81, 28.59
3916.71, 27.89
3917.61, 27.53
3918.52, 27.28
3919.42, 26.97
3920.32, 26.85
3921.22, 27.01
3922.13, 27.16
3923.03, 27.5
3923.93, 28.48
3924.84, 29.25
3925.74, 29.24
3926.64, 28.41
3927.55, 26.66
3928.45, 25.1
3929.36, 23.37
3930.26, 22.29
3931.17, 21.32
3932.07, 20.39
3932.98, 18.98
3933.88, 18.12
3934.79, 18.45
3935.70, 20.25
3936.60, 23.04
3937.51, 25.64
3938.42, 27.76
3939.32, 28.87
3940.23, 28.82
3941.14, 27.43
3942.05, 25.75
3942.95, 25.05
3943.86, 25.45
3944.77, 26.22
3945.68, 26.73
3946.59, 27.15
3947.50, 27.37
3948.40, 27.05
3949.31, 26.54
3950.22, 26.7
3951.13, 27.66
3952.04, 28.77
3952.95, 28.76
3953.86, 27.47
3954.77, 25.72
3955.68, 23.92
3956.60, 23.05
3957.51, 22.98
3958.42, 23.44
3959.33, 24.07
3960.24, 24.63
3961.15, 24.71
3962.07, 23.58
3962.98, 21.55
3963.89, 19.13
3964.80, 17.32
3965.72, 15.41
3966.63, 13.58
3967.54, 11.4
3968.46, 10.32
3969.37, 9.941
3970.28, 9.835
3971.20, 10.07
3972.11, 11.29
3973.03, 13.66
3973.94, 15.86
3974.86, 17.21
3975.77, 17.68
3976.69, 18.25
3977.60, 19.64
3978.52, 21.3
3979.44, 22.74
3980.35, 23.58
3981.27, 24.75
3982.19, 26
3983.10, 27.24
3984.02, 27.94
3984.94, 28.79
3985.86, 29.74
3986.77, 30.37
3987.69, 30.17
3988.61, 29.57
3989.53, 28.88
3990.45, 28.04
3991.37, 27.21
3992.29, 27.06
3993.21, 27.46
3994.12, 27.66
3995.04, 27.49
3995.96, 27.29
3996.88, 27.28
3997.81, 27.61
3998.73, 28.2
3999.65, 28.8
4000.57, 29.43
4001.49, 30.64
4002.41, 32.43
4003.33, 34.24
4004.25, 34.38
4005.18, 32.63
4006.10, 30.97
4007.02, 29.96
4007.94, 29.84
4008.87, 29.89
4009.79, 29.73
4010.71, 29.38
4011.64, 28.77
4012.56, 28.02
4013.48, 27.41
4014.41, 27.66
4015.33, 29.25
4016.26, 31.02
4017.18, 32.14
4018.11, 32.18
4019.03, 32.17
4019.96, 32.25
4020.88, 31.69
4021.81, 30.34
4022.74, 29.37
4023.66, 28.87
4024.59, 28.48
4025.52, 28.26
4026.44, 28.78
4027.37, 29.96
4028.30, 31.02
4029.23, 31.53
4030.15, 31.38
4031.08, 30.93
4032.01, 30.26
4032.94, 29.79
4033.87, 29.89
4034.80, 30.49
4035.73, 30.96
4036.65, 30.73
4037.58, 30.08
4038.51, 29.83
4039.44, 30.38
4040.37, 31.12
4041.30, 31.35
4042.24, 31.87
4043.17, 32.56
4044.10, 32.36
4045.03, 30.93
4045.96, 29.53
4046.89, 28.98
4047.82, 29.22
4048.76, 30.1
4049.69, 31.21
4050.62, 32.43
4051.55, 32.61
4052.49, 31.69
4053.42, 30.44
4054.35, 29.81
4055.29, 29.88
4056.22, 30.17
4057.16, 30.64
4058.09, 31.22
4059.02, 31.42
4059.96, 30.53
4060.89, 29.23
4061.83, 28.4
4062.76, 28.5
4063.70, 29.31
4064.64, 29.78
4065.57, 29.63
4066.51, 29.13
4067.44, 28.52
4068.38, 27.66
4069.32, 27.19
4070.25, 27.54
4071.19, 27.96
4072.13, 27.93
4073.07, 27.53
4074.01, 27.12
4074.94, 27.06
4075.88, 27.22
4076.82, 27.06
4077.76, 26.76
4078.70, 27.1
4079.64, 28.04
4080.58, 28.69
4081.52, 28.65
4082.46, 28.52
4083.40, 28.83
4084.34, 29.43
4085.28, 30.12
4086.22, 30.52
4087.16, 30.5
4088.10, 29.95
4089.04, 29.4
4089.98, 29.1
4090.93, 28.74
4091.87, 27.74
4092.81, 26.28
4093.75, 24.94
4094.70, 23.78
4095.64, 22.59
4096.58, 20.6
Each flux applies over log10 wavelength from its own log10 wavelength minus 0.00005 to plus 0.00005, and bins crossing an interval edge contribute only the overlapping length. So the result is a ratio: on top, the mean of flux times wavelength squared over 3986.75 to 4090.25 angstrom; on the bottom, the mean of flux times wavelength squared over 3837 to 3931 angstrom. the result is 1.30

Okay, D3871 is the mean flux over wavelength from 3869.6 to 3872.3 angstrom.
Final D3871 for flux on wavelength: 27.6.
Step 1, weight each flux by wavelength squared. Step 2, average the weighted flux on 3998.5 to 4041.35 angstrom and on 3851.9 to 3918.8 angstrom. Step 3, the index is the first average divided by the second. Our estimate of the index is 1.29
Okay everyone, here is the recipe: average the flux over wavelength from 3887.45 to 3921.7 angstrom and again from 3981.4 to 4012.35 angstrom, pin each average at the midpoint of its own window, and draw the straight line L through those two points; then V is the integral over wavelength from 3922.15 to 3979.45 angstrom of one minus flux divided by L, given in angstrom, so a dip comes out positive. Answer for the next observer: 9.7 angstrom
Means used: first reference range 24.9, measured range 22.4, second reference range 29.2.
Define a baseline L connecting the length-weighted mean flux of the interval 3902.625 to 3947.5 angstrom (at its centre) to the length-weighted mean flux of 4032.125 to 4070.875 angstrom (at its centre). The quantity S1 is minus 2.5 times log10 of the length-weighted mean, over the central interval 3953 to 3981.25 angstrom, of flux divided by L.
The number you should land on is 0.399 mag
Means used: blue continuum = 26.2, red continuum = 30.2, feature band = 19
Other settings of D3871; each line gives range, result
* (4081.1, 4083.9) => 28.7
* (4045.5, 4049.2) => 29.4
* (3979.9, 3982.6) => 24.7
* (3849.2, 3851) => 24.6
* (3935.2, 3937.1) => 21.7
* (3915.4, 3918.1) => 27.9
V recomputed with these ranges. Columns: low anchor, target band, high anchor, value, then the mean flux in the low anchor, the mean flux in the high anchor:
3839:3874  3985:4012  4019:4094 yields -1.1 angstrom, 25.1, 29.6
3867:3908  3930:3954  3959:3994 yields -3.0 angstrom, 23.8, 21.4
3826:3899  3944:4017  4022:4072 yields 6.5 angstrom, 22.5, 30.1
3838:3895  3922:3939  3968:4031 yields 0.5 angstrom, 23.5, 26.7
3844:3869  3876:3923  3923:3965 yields 1.8 angstrom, 25.9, 24.9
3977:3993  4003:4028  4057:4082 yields -2.8 angstrom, 26.6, 28.5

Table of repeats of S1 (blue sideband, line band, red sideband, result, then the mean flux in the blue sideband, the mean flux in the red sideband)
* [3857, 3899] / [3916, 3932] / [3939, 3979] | -0.17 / 23.8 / 21.6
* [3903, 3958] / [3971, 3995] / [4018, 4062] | 0.19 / 26.2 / 30.6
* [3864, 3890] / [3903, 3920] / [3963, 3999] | -0.18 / 24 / 21.9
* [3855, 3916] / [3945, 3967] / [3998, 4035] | 0.16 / 25.1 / 30.3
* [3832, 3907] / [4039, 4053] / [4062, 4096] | -0.14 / 23.3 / 28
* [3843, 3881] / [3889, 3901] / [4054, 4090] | 0.24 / 26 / 28.9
